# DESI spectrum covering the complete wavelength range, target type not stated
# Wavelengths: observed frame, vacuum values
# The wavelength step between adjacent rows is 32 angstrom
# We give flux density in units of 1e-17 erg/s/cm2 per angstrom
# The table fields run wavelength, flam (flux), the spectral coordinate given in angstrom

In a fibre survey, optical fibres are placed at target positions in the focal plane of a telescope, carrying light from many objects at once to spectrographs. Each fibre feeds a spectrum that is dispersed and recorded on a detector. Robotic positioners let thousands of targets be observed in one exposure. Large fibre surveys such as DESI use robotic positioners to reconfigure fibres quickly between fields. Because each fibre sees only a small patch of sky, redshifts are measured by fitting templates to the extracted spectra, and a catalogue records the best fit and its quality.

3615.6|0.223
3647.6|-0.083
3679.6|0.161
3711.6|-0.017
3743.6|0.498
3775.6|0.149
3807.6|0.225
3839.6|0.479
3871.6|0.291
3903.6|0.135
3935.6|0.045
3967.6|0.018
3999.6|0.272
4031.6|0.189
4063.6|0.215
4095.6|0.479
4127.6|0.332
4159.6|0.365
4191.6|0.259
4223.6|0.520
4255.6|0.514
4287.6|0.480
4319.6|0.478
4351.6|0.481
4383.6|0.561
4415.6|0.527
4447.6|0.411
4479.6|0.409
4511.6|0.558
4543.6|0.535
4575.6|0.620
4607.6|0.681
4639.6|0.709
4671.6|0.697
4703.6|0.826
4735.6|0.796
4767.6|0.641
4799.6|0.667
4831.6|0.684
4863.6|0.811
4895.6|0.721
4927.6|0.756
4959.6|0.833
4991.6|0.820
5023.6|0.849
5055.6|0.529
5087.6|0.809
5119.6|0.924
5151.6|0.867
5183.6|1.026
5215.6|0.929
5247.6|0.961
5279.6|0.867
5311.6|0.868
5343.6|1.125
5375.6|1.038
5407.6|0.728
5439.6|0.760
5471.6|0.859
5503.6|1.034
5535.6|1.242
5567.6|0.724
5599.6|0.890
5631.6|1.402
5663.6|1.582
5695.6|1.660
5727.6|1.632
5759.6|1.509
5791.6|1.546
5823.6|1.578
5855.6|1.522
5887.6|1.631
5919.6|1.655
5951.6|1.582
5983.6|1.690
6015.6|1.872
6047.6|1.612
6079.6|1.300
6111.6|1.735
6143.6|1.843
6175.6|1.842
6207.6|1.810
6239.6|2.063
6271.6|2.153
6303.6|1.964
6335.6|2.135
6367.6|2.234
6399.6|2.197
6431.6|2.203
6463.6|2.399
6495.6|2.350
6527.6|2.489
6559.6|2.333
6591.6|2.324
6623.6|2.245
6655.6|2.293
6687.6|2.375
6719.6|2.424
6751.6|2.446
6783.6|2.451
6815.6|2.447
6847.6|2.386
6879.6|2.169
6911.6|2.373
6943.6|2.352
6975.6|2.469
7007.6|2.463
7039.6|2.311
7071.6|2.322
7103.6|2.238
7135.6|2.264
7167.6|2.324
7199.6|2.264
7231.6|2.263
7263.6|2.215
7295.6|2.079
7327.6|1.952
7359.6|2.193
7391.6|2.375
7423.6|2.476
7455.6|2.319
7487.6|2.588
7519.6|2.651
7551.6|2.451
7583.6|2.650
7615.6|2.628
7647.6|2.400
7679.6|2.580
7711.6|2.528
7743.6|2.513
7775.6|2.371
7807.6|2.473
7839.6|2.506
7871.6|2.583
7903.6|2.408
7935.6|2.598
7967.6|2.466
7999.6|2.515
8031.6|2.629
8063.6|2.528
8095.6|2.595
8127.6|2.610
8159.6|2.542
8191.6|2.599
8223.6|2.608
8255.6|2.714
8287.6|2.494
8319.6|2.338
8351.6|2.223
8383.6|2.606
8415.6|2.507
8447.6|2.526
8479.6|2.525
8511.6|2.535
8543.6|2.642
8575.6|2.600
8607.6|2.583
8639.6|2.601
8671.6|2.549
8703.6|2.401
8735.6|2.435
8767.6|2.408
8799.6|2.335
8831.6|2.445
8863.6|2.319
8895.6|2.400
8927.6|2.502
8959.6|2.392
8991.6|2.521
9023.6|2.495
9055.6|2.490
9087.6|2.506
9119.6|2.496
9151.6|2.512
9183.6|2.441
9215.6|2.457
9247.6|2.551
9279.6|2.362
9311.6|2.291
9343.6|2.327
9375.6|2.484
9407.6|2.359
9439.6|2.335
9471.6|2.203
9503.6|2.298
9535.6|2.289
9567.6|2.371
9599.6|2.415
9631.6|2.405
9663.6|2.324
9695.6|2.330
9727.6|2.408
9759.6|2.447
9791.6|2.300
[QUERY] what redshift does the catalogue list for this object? 0.41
